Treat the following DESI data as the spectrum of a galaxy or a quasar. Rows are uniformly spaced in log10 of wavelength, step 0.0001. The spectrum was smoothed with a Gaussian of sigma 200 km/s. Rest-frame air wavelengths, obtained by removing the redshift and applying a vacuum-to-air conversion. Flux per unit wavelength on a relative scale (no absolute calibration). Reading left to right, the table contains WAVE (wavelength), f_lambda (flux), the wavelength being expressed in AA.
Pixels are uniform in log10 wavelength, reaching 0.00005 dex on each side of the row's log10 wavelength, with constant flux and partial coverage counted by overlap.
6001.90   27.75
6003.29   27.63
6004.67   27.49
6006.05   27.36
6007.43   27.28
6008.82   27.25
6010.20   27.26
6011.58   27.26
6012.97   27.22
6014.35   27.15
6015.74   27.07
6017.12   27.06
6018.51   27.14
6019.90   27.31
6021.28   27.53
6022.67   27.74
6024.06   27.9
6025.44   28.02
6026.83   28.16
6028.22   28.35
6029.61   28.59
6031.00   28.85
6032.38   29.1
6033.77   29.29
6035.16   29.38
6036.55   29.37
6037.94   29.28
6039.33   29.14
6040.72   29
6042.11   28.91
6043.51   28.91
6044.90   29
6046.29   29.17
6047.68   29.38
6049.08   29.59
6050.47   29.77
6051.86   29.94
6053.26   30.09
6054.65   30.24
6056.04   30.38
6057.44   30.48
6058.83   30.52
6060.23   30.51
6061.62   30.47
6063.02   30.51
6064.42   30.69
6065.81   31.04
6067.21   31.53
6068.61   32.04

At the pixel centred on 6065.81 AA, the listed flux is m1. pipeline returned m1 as 31.04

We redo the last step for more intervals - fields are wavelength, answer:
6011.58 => 27.26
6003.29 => 27.63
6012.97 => 27.22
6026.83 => 28.16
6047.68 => 29.38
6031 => 28.85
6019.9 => 27.31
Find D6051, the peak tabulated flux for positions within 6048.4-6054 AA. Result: 30.09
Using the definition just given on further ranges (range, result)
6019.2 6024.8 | 27.9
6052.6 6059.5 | 30.52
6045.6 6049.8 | 29.59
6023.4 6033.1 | 29.1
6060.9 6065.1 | 30.69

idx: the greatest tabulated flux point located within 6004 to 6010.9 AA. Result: 27.49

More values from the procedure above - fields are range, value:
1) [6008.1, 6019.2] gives 27.26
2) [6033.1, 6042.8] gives 29.38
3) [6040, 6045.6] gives 29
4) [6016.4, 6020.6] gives 27.31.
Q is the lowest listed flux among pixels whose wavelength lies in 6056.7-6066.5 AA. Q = 30.47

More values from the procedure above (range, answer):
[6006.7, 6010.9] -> 27.25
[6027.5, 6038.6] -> 28.35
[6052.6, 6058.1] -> 30.09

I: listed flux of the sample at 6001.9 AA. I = 27.75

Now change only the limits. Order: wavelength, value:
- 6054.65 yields 30.24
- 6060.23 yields 30.51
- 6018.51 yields 27.14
